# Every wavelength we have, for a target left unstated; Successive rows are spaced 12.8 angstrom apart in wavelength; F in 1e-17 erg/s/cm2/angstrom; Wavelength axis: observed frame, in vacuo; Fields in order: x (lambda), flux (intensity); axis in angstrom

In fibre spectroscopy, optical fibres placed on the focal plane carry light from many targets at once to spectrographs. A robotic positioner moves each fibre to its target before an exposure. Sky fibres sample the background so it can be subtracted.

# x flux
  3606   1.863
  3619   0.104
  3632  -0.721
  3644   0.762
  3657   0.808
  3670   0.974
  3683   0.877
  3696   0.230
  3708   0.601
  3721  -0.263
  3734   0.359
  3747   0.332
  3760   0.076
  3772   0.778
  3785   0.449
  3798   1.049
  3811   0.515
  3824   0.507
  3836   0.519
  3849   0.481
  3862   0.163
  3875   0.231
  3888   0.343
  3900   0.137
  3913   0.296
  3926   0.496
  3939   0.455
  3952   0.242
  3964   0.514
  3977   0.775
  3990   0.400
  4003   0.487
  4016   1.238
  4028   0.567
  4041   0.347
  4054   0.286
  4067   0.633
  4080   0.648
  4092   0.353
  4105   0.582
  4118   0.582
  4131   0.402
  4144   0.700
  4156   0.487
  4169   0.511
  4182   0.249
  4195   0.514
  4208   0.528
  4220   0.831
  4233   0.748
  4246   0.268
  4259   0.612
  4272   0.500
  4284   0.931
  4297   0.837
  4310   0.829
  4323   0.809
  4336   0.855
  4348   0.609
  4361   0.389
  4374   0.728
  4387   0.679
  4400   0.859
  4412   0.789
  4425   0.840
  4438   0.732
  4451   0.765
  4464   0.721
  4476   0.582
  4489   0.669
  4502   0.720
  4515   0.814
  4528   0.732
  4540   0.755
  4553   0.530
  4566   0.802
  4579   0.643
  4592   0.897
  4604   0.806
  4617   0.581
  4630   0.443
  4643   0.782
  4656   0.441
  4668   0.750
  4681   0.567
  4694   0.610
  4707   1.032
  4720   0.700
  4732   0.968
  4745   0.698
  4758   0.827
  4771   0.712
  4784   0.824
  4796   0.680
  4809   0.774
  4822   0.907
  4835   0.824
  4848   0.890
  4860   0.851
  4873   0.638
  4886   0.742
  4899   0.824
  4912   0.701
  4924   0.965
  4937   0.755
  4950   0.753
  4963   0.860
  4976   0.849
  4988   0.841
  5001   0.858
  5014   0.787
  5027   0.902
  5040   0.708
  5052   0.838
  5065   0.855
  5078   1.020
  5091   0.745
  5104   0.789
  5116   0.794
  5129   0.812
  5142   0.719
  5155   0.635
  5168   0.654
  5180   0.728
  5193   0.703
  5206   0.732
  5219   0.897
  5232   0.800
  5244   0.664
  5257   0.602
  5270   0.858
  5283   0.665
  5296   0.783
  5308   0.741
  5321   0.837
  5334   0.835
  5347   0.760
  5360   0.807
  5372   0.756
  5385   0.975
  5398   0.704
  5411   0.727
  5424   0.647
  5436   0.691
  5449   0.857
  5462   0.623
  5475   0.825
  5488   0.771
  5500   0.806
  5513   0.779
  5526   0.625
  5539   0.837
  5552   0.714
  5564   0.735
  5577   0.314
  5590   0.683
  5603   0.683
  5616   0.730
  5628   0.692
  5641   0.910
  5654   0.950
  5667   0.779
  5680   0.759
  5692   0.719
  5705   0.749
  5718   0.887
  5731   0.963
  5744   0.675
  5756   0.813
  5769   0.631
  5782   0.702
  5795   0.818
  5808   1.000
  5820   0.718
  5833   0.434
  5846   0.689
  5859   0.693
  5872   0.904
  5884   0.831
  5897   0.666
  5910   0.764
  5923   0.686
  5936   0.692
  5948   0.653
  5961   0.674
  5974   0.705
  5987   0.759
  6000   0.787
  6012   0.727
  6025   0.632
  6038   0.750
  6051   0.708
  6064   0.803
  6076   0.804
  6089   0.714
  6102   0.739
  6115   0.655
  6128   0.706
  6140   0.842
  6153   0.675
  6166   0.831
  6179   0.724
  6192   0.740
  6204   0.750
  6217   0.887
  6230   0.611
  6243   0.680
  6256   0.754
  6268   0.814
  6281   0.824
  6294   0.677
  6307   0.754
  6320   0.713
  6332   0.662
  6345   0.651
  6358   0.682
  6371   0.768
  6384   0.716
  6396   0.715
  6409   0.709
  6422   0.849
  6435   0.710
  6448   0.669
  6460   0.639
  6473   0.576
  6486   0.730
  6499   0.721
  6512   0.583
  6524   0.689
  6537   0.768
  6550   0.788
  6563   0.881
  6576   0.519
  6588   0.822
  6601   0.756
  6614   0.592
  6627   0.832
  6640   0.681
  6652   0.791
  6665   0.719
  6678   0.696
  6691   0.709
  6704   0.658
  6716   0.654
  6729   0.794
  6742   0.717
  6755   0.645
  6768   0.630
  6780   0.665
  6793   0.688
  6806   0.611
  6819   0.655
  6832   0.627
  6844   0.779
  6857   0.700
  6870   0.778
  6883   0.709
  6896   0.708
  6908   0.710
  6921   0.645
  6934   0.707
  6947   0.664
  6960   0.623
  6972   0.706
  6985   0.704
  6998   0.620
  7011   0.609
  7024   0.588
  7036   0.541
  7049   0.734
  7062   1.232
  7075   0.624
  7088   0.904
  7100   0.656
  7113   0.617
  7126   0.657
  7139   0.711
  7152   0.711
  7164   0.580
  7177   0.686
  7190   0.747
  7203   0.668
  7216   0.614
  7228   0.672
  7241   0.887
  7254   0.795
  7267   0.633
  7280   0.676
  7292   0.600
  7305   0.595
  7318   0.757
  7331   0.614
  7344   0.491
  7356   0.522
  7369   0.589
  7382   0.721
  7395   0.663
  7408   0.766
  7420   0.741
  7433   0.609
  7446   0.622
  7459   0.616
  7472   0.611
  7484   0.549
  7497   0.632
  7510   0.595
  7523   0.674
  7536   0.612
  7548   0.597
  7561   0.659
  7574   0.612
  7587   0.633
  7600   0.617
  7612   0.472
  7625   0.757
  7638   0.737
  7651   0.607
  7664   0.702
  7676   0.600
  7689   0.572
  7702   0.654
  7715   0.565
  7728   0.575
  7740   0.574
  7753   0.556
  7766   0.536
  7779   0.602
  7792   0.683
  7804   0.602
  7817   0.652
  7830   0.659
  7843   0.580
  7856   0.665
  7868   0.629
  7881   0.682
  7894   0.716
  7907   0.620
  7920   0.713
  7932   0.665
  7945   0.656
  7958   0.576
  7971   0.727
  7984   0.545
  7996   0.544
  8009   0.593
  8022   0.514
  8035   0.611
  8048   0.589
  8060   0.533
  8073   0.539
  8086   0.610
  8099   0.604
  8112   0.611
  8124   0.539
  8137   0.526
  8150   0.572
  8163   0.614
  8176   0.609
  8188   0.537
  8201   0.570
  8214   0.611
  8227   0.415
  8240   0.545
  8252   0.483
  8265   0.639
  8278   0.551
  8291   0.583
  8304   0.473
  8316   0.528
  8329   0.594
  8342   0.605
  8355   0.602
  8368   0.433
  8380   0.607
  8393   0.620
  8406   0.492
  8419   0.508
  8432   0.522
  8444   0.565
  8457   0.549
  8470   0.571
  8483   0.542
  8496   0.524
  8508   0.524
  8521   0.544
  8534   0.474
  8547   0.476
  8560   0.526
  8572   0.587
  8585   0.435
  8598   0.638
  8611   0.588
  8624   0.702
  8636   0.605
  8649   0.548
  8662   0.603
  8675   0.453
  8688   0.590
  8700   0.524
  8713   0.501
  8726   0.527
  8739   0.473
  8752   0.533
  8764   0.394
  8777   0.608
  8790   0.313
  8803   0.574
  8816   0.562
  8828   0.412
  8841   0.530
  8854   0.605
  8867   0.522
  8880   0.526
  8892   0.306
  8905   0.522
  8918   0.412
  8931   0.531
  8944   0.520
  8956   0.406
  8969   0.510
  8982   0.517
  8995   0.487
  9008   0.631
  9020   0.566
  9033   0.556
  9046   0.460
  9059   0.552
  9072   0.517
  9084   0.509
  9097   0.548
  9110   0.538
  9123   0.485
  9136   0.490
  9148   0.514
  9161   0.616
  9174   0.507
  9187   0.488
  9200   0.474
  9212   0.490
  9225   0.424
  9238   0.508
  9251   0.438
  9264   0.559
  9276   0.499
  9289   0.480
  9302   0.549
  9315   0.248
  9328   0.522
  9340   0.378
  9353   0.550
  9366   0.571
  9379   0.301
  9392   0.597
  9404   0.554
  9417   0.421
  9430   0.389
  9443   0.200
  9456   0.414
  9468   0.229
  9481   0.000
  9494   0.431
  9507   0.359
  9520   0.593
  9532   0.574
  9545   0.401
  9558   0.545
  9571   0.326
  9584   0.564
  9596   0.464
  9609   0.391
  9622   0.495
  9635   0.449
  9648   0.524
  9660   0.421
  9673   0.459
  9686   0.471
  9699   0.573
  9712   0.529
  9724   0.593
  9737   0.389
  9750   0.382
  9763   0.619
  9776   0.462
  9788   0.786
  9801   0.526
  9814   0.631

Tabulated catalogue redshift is 0.076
